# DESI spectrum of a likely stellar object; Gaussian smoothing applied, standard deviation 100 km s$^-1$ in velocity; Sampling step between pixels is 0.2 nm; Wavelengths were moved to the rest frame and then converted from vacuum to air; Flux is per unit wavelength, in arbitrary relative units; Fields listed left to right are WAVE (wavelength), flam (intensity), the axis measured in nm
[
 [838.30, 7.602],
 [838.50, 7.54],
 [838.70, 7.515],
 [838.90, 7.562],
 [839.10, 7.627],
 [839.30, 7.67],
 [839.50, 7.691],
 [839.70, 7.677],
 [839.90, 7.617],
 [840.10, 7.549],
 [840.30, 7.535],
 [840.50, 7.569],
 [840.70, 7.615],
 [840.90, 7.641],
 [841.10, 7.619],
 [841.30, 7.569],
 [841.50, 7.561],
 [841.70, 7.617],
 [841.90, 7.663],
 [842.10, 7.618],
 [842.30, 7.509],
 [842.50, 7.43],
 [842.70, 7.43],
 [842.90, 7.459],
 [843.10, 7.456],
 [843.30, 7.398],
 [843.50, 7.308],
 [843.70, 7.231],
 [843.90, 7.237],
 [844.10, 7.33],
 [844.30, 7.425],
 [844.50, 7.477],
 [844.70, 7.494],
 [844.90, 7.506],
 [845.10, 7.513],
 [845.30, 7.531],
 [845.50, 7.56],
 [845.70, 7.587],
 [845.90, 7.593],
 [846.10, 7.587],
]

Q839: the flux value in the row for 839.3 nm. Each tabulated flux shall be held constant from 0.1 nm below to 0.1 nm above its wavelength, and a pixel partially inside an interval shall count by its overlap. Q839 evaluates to 7.67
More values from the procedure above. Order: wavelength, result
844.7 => 7.494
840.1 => 7.549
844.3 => 7.425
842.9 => 7.459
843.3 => 7.398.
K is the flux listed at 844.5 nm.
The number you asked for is 7.477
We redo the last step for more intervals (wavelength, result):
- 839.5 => 7.691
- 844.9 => 7.506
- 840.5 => 7.569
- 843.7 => 7.231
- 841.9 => 7.663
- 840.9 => 7.641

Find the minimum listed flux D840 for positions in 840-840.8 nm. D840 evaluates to 7.535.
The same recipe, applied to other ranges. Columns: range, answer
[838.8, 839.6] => 7.562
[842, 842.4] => 7.509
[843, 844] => 7.231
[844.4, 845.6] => 7.477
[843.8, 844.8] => 7.237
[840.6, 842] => 7.561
